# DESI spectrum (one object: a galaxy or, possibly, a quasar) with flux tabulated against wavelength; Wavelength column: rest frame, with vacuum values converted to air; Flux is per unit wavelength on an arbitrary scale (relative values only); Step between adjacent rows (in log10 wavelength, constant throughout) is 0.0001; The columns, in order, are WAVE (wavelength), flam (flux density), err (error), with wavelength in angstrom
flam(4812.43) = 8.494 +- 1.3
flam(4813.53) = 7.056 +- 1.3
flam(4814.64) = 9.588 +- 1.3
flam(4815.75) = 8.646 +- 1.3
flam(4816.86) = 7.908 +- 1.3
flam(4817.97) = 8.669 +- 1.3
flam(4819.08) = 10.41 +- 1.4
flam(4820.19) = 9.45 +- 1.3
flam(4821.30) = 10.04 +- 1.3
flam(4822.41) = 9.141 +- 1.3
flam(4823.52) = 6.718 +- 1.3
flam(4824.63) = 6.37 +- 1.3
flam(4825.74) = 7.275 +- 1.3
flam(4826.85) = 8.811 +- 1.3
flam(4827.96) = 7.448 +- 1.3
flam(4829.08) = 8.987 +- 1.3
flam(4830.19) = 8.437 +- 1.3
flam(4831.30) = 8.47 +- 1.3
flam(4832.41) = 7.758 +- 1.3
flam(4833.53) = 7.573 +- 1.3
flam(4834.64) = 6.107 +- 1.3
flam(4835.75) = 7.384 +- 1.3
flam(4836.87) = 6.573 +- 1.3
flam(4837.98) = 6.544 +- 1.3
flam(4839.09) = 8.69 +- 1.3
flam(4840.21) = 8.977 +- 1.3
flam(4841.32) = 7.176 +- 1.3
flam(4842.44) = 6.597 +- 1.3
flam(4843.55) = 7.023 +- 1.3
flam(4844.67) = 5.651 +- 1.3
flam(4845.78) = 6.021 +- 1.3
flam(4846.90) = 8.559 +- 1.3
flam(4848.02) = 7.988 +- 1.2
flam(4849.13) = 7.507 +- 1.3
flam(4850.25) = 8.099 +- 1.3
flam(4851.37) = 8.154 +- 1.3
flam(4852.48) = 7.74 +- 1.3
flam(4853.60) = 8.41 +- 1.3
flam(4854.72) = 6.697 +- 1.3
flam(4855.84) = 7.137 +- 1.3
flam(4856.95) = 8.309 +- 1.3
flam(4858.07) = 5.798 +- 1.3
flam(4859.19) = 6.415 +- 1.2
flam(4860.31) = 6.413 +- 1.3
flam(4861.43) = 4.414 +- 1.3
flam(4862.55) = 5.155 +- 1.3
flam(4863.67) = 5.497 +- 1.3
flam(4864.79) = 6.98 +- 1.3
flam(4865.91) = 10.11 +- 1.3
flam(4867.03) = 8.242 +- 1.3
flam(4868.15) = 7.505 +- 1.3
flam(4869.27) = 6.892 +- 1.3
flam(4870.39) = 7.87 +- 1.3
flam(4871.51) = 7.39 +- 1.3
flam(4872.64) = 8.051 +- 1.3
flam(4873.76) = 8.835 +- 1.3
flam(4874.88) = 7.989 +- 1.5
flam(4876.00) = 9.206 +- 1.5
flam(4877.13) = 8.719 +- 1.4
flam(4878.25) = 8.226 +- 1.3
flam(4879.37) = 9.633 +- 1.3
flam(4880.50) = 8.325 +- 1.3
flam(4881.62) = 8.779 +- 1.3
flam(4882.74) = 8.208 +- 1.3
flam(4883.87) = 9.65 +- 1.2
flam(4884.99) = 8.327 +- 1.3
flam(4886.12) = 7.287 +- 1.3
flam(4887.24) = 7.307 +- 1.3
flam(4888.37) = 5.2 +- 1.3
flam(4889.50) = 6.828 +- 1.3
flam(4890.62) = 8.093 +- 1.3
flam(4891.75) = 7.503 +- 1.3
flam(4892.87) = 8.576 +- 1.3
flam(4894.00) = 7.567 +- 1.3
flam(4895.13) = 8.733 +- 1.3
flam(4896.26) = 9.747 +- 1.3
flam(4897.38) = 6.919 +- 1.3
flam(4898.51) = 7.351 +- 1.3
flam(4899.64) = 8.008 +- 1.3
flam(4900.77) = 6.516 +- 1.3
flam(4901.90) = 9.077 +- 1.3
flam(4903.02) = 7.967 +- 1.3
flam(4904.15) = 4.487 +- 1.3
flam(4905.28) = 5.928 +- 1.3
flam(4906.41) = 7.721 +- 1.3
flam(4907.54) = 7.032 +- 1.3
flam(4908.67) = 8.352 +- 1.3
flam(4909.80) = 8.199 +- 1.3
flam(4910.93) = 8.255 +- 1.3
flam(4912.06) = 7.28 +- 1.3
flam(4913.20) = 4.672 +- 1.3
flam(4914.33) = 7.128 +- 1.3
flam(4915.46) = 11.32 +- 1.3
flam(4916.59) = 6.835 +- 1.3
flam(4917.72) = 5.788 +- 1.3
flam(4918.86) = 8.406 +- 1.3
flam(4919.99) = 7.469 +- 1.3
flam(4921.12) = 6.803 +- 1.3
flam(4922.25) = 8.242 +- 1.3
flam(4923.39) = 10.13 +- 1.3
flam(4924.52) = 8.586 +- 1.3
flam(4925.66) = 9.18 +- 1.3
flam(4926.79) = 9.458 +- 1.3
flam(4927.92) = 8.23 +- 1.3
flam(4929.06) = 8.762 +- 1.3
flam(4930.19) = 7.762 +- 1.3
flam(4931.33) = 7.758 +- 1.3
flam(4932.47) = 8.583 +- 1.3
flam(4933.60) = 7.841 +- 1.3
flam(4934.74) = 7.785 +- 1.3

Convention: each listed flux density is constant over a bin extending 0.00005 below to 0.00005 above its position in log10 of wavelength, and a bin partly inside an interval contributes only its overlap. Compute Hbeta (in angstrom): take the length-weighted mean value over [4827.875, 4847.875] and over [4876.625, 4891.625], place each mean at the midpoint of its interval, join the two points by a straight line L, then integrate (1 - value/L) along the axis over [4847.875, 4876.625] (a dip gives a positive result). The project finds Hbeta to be 1.3 angstrom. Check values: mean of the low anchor 7.45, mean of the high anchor 8.03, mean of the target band 7.41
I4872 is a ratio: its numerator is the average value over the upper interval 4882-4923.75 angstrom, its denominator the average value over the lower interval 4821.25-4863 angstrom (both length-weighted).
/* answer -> 1.04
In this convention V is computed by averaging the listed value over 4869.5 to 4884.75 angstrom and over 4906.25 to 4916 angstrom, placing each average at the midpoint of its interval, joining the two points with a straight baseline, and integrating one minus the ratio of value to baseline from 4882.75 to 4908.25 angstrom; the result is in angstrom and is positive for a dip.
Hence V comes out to 1.7 angstrom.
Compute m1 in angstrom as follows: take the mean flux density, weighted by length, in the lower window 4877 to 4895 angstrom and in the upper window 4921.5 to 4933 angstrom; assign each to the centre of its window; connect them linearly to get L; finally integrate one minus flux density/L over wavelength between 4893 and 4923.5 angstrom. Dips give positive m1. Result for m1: 2.7 angstrom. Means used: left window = 8.01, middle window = 7.6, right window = 8.63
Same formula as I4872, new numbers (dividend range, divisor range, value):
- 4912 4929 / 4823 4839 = 1.07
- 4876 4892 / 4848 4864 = 1.17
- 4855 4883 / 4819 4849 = 0.98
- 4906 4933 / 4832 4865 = 1.14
